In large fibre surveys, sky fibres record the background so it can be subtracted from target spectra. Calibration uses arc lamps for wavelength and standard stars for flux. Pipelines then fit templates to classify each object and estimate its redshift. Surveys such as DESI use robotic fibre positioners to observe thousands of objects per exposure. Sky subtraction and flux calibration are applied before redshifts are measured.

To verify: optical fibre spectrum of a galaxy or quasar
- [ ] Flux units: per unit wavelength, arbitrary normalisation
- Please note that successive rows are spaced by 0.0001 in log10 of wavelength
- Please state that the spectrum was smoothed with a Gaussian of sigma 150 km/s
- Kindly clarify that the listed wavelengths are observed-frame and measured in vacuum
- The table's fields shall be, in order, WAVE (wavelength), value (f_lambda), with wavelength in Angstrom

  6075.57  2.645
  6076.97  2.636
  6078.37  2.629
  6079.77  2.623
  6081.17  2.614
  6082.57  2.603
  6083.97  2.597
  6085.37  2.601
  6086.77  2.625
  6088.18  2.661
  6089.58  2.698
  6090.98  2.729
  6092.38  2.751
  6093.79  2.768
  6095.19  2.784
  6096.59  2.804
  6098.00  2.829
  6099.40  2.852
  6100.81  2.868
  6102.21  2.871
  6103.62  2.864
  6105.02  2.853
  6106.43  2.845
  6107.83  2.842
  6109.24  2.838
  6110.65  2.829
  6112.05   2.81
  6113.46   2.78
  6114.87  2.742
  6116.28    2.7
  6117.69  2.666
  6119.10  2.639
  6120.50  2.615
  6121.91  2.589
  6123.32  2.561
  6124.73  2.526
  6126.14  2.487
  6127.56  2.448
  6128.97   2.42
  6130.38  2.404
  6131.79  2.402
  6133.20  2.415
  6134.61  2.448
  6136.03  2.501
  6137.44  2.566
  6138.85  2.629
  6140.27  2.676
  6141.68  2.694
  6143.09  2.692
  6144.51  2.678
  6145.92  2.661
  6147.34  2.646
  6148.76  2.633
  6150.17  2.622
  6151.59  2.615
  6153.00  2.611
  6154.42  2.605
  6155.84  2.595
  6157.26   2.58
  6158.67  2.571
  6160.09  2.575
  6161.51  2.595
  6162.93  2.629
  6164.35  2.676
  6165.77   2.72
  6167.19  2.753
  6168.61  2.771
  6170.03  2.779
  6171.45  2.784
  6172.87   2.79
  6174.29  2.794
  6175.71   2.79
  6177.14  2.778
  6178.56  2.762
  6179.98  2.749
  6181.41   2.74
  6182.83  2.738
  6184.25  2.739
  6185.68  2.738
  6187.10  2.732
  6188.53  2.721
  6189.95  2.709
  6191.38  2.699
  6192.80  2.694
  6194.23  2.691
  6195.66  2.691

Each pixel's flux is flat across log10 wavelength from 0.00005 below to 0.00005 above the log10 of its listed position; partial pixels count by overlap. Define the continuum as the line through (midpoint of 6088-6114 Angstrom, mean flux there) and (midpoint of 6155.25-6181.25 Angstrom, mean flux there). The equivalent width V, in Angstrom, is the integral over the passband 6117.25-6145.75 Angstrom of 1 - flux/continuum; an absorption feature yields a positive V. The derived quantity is 2.14 Angstrom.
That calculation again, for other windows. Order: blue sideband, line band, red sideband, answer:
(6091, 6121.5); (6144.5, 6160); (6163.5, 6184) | 0.85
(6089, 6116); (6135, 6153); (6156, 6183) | 0.77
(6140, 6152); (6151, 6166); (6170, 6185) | 0.49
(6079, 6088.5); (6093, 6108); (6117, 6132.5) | -1.49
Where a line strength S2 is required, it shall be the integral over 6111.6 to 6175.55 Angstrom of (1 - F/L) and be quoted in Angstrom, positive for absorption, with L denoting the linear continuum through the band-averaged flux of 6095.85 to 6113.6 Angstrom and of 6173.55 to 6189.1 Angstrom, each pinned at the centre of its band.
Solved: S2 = 3.9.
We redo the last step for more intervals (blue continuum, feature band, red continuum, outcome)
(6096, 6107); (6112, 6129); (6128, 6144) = 0.39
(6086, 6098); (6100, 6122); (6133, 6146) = -0.80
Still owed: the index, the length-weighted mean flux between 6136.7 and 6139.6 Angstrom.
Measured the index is 2.6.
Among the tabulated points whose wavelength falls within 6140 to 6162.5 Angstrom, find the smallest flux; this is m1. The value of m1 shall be 2.571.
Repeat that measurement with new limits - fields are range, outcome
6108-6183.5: 2.402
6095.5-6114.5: 2.78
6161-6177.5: 2.595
